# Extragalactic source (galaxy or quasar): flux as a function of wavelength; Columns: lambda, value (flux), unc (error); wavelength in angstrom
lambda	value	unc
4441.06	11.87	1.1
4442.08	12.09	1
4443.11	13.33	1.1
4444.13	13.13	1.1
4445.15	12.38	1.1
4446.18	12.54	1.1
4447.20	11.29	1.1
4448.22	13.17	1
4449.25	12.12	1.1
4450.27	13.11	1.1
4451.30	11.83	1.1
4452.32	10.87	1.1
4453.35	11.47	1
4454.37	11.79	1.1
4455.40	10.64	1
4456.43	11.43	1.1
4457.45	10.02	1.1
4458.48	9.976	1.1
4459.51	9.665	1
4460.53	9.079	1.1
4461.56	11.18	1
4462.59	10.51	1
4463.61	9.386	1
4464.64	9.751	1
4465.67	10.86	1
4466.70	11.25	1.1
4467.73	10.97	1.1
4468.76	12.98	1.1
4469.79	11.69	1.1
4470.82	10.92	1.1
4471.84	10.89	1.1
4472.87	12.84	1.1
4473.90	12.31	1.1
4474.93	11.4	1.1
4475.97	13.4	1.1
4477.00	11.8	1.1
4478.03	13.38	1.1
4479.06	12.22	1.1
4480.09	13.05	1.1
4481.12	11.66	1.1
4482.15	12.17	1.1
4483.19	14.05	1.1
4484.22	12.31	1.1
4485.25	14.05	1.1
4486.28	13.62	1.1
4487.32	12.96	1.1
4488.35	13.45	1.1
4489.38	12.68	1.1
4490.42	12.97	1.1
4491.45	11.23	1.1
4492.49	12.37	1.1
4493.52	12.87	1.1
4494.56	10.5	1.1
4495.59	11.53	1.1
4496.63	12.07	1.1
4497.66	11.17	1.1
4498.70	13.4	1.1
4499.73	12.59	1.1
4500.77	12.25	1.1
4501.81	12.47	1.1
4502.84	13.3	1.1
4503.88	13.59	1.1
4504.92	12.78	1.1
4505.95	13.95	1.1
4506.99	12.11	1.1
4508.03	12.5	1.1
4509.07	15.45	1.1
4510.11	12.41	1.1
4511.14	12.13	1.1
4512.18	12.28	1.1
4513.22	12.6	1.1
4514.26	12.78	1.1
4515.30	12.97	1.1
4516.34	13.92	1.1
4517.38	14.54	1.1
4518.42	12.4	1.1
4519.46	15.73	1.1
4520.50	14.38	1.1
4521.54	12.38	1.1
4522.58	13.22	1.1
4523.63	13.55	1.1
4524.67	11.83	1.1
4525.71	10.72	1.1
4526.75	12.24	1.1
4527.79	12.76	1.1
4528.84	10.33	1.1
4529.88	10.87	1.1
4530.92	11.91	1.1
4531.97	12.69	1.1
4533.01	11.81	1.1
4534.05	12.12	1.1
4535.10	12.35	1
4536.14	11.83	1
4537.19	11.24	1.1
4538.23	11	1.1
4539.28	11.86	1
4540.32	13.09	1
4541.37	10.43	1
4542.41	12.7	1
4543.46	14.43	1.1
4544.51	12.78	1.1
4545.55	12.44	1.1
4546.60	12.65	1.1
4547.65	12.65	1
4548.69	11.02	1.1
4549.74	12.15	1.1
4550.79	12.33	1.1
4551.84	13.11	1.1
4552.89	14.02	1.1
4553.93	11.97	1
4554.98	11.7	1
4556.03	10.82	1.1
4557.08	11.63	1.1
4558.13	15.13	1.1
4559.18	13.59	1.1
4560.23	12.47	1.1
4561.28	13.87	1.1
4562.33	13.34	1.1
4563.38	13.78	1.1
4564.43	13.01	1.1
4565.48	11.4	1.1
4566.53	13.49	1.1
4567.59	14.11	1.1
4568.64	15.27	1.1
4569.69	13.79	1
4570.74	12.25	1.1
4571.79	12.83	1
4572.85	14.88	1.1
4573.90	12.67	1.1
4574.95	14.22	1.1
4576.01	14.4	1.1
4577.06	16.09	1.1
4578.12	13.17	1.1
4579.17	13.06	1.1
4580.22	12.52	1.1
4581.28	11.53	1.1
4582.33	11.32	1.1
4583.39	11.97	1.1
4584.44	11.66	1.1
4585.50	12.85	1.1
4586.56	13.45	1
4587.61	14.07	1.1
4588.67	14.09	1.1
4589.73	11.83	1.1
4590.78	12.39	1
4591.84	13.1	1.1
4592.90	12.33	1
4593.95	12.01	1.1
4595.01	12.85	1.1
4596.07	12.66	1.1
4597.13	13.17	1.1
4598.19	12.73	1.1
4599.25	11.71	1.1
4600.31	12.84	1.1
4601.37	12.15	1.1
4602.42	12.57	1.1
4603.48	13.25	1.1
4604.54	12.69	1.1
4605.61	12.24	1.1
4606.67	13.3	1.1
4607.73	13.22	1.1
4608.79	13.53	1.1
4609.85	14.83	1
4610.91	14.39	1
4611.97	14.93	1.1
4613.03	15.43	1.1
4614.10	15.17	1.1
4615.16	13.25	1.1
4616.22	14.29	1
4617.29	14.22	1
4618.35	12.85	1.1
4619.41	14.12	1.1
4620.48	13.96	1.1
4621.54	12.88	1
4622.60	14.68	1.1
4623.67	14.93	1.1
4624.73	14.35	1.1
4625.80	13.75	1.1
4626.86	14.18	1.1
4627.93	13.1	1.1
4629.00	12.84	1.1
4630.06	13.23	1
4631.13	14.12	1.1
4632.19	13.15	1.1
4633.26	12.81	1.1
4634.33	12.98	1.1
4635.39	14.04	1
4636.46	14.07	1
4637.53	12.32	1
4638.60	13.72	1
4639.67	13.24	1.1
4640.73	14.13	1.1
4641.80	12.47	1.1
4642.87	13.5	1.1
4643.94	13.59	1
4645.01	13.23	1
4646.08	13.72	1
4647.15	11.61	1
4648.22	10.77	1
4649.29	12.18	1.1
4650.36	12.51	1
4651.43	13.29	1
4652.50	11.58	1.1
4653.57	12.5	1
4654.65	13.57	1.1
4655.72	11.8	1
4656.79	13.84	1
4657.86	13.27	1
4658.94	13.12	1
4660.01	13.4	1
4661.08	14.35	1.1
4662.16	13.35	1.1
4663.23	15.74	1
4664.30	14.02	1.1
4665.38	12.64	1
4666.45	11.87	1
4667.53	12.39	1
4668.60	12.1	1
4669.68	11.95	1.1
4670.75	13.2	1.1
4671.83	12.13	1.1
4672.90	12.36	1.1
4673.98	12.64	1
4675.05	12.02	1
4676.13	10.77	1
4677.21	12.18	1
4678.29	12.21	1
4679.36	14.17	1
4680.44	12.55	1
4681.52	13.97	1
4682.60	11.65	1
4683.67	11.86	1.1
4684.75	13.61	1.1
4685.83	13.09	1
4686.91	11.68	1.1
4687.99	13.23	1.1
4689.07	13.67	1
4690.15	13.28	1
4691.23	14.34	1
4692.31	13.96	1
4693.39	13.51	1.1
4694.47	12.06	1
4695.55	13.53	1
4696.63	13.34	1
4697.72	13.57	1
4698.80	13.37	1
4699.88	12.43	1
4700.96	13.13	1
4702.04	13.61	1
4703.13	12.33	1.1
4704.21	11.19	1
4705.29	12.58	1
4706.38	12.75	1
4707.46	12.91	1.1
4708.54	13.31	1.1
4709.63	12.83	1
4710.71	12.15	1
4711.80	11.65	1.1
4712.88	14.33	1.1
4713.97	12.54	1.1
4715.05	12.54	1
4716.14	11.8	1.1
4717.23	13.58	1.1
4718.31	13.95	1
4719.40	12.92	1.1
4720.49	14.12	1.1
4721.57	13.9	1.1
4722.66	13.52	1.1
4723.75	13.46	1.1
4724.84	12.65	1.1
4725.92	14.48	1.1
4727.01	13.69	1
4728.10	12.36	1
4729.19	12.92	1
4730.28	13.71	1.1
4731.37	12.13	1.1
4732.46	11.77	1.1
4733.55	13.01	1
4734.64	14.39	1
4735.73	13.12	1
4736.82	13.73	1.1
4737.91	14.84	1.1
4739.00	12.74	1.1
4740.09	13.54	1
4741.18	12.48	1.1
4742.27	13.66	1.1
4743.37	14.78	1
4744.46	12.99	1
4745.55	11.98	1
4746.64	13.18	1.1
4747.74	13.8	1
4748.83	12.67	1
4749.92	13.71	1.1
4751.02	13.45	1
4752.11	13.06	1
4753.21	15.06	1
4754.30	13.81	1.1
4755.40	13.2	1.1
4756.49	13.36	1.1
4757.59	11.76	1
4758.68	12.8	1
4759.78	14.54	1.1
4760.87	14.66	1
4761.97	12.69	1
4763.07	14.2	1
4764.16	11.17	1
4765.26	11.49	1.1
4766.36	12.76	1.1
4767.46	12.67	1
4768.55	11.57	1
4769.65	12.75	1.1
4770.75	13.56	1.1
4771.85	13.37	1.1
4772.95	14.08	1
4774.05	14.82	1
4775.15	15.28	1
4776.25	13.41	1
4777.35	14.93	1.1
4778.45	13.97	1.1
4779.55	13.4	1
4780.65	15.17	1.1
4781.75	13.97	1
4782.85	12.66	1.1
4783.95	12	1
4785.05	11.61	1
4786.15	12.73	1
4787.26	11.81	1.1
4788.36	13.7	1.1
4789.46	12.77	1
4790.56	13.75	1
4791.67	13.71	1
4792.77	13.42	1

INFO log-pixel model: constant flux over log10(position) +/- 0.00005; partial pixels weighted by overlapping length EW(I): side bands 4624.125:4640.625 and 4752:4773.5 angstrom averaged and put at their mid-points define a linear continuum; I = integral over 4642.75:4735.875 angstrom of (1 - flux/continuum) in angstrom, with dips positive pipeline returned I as 2.8 angstrom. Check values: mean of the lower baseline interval 13.5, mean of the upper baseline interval 13.1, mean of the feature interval 12.9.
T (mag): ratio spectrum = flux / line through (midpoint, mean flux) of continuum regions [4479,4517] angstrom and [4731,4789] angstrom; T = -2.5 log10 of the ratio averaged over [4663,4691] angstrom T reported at 0.033 mag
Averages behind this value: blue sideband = 12.7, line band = 12.7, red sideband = 13.3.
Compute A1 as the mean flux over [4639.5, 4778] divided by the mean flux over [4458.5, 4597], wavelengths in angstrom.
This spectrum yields 1.0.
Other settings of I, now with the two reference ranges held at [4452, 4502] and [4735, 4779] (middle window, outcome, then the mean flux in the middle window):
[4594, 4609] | -0.28 angstrom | 12.7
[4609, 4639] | -2.94 angstrom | 13.9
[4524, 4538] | 0.41 angstrom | 11.8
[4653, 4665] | -0.64 angstrom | 13.5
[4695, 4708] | 0.18 angstrom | 12.9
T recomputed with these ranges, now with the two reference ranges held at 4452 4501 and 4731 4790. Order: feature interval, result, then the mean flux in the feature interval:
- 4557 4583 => -0.09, 13.4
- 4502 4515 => -0.09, 13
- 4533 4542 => 0.03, 11.8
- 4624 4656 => -0.04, 13.1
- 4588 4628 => -0.08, 13.4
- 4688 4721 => 0.00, 13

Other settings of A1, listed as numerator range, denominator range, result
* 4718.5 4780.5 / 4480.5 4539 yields 1.06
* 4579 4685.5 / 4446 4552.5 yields 1.07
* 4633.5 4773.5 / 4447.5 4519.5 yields 1.07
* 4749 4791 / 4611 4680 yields 1.01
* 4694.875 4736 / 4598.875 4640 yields 0.96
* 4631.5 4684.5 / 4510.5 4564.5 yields 1.02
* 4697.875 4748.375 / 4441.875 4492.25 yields 1.10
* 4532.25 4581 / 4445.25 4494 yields 1.09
